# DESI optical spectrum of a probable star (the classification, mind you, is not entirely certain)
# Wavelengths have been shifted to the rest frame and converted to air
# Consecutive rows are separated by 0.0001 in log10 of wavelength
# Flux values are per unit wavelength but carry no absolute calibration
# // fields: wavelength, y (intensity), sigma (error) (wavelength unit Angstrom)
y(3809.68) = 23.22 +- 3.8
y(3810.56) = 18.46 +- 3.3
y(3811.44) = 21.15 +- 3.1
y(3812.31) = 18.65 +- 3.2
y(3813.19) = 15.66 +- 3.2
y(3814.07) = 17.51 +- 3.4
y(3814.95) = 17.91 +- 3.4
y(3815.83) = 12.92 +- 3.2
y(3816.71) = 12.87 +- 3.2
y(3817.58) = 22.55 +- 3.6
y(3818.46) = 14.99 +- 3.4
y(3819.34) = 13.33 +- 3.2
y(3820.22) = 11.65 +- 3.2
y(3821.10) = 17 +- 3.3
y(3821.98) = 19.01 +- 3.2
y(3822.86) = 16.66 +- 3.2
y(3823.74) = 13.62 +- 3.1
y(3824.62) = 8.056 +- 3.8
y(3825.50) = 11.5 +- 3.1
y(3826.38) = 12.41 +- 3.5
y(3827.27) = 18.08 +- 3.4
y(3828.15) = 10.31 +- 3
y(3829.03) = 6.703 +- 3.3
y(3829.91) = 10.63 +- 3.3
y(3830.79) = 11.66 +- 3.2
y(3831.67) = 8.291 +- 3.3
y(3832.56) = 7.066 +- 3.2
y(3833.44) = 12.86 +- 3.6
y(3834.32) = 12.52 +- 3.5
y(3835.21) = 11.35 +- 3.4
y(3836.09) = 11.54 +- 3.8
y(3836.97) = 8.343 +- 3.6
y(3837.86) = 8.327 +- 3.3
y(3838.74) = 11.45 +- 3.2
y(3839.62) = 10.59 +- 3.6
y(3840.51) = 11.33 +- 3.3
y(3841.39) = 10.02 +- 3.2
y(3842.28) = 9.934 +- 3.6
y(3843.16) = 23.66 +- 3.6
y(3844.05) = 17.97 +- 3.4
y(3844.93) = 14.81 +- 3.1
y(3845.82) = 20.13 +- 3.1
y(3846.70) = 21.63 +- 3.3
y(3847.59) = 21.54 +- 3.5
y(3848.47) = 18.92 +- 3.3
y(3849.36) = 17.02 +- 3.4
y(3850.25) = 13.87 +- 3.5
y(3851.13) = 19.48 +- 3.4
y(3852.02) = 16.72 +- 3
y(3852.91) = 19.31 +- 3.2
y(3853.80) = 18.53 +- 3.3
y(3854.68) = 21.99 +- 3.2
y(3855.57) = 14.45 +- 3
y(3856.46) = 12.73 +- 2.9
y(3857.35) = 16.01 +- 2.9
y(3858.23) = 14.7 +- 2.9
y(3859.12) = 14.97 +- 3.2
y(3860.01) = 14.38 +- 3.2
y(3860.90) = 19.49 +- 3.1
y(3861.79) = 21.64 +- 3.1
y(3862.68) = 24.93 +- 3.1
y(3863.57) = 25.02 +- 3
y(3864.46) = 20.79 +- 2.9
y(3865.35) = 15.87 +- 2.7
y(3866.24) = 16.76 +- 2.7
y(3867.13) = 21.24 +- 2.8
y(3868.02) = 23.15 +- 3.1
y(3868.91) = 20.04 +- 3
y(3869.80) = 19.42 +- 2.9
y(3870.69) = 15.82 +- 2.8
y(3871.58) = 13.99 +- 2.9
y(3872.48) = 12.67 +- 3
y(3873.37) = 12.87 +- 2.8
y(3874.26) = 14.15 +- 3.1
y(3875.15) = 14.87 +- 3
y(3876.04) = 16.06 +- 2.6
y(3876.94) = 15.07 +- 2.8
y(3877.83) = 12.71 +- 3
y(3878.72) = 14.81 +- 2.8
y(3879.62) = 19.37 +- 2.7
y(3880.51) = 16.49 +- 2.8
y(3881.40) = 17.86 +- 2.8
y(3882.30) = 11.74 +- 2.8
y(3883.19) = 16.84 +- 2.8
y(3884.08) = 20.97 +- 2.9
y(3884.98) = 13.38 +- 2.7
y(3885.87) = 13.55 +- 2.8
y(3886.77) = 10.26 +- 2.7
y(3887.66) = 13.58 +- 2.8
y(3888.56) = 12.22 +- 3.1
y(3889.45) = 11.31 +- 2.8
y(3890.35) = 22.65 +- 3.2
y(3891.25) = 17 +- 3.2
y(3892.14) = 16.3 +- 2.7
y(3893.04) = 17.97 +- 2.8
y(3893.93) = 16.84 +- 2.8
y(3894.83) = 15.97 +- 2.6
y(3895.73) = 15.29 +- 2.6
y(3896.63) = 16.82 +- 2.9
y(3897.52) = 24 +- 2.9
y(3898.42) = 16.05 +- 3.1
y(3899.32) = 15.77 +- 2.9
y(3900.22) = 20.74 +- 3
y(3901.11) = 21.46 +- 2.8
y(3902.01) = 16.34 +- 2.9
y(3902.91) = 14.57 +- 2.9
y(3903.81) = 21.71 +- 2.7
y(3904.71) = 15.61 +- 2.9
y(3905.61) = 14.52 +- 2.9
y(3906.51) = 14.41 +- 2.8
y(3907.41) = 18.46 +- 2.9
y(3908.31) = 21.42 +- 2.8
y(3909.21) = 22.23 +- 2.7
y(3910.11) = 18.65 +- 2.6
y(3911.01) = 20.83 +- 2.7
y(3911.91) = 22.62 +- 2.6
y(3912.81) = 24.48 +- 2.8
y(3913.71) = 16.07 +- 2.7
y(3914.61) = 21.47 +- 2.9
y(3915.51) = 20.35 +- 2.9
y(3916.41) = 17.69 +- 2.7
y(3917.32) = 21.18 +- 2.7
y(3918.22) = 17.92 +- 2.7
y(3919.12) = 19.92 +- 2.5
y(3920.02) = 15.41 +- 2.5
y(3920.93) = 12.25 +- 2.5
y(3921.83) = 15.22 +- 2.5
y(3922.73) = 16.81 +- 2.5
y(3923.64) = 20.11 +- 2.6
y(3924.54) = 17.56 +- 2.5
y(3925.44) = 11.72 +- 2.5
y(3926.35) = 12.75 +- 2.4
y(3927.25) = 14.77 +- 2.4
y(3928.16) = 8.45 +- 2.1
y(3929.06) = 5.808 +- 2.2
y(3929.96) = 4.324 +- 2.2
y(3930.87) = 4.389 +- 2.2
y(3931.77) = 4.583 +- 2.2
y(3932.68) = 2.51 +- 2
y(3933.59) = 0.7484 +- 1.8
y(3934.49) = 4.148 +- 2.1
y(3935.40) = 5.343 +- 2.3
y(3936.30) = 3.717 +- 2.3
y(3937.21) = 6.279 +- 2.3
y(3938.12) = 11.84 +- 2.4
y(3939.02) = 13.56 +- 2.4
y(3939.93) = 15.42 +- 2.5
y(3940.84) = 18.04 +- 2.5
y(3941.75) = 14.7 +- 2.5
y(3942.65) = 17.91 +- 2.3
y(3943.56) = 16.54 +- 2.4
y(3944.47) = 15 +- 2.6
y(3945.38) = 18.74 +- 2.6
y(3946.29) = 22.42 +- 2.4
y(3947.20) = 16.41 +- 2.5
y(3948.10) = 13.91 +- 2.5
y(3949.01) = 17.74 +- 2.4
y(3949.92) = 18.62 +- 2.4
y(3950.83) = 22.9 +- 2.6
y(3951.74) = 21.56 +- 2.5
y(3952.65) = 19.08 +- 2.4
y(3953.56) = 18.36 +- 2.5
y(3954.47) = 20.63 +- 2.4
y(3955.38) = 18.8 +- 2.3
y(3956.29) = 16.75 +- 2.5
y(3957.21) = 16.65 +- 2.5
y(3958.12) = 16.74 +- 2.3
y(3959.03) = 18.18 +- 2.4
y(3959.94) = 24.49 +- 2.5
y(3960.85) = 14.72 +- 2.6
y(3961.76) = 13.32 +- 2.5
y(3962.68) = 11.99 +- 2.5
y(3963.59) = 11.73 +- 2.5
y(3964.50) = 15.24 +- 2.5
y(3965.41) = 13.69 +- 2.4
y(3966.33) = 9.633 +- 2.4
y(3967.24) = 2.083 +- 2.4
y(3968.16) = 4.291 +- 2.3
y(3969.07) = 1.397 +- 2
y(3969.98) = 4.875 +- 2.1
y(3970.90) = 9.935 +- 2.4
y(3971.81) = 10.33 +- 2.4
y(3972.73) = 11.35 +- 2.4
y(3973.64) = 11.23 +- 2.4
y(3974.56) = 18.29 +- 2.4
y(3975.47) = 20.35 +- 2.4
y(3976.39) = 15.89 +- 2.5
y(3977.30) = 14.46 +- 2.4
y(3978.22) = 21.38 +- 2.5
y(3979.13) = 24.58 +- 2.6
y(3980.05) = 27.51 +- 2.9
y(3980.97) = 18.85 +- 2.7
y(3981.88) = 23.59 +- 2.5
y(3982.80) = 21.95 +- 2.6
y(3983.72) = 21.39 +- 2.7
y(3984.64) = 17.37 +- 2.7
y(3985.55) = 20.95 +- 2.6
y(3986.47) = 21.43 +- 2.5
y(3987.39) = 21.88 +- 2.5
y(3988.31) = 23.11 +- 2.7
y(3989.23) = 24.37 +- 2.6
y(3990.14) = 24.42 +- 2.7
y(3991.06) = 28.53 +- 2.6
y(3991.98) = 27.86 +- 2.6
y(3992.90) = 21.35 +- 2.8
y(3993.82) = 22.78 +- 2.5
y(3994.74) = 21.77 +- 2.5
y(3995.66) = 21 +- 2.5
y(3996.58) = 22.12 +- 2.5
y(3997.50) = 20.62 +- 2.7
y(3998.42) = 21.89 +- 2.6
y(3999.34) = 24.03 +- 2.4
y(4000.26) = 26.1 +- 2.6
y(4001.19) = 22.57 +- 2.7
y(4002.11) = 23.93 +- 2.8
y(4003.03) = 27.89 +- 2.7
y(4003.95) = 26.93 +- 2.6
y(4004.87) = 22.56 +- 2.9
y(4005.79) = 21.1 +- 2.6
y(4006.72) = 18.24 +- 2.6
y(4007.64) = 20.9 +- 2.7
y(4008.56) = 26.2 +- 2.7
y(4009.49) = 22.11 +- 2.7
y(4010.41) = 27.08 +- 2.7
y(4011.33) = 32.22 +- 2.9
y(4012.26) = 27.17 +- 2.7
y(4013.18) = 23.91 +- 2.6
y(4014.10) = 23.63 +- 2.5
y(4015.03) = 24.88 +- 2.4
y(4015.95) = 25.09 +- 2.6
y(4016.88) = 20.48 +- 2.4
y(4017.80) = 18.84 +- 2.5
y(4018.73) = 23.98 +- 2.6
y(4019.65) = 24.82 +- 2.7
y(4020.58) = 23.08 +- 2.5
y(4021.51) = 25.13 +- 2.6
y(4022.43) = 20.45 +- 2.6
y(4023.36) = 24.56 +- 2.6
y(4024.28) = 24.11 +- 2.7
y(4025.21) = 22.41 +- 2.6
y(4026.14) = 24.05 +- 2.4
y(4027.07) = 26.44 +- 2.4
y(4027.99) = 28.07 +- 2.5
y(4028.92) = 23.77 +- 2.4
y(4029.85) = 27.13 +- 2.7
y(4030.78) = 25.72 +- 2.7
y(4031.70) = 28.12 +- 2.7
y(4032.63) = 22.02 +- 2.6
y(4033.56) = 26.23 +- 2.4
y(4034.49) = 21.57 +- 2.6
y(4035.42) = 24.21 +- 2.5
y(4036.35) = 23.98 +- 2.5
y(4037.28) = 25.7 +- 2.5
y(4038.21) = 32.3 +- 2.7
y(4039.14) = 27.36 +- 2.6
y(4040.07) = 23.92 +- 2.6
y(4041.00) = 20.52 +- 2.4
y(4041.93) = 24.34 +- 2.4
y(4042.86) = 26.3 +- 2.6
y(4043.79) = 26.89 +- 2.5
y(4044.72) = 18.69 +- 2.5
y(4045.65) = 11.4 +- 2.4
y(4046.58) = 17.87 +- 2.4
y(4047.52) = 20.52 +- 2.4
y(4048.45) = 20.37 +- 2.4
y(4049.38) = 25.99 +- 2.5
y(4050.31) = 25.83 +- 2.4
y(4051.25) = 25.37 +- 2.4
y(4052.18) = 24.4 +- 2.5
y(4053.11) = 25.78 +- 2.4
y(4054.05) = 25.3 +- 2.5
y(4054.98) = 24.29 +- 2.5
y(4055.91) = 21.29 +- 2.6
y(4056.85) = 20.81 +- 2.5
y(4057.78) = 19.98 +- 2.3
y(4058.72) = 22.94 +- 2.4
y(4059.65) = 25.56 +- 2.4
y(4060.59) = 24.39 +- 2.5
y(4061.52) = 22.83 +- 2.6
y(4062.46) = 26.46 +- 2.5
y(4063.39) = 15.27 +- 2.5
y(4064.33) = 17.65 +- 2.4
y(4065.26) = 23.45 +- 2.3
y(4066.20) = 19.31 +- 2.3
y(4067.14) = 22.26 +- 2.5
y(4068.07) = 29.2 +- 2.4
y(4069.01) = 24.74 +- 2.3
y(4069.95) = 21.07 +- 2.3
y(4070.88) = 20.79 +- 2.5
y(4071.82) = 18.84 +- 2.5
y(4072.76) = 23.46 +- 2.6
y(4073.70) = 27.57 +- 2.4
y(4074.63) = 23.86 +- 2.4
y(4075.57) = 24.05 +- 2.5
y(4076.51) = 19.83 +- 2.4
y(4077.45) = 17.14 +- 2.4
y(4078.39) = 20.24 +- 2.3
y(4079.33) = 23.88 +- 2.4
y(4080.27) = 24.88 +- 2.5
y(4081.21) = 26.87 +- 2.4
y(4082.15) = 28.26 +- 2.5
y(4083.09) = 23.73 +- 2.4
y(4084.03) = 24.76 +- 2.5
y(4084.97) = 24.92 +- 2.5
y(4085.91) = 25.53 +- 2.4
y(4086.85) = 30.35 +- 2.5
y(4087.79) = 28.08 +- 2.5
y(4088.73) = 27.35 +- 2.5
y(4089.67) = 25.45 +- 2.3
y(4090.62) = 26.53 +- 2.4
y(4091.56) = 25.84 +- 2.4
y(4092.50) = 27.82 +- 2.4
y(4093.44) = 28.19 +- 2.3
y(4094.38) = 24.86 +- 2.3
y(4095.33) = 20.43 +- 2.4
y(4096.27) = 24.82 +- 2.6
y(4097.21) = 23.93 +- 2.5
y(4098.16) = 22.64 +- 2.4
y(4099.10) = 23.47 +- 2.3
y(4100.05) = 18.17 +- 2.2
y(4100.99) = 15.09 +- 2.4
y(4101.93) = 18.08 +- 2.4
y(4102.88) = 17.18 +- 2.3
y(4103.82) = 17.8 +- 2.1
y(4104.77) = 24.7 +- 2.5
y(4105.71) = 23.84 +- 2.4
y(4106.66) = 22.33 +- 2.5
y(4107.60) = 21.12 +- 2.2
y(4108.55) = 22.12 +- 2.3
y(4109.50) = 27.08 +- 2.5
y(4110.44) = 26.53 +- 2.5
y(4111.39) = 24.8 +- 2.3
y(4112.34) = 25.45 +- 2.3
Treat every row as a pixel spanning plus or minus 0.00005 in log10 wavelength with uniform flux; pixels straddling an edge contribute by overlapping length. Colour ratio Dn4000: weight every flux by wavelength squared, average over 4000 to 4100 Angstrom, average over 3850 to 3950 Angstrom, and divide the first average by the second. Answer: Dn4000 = 1.62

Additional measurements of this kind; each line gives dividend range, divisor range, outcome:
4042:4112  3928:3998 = 1.55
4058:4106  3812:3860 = 1.81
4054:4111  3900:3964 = 1.61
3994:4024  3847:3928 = 1.45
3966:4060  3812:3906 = 1.51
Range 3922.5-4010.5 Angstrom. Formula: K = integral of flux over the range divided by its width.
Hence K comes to 16.8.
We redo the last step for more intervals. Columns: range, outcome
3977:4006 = 22.9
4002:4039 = 24.6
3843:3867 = 18.4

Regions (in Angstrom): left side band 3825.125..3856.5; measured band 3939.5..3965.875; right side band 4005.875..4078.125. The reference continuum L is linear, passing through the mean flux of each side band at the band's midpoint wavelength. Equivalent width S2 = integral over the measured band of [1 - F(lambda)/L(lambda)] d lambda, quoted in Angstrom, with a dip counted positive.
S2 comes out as 2.8 Angstrom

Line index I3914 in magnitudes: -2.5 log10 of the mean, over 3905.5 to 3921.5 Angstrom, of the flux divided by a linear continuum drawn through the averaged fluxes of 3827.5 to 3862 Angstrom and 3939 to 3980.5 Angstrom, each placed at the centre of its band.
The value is -0.24 mag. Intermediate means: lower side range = 14.5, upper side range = 15.7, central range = 18.9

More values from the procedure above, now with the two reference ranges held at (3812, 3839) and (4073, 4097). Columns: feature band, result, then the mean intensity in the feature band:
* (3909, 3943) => 0.272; 13.7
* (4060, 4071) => 0.080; 22.4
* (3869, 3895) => 0.013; 15.5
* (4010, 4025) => -0.114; 24.3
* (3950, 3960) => -0.013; 19.2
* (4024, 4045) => -0.107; 25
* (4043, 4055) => 0.038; 22.6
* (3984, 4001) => -0.105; 22.8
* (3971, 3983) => 0.110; 18.1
